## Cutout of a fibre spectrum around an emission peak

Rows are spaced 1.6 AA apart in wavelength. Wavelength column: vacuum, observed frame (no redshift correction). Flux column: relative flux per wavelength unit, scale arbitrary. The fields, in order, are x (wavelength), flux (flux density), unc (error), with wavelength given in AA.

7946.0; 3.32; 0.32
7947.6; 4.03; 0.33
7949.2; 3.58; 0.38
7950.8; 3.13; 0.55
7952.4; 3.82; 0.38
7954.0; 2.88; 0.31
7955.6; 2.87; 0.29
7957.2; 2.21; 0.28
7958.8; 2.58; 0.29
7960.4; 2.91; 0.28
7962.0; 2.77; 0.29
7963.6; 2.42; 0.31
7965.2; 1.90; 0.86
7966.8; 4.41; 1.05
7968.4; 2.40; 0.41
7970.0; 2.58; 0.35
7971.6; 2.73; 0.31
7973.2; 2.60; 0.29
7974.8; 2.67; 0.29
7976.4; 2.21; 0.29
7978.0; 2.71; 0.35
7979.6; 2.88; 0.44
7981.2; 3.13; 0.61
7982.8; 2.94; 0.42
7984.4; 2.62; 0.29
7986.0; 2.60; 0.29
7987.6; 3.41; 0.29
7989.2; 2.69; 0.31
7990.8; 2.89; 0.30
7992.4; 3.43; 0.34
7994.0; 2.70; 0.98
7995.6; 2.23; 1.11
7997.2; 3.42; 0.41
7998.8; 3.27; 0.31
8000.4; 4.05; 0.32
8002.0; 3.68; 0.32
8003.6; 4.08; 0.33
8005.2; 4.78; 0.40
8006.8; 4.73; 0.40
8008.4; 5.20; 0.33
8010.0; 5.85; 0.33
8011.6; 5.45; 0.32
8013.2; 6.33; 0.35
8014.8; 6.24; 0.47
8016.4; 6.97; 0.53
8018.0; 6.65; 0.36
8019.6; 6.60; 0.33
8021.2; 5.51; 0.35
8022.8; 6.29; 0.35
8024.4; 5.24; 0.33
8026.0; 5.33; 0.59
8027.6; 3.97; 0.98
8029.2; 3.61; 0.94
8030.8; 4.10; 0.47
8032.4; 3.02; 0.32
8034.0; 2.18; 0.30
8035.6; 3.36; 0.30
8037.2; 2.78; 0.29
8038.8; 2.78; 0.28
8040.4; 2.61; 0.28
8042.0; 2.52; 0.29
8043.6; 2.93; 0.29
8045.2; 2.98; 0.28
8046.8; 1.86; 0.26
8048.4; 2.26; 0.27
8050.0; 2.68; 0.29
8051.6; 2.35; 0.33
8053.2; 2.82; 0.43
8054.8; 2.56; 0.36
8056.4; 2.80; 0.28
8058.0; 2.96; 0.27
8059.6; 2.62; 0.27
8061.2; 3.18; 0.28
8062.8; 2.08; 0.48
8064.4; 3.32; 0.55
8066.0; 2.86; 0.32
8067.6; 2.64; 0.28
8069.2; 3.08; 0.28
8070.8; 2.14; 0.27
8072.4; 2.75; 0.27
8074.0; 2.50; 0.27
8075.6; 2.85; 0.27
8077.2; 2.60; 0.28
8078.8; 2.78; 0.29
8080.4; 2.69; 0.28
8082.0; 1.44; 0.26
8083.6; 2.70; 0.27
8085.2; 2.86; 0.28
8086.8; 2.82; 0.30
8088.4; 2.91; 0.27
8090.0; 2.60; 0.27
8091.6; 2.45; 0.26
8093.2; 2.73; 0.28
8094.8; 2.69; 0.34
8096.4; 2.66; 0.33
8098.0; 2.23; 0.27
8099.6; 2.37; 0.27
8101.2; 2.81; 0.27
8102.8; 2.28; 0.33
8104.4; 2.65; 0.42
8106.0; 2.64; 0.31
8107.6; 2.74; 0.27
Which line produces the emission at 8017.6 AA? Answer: [O III]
